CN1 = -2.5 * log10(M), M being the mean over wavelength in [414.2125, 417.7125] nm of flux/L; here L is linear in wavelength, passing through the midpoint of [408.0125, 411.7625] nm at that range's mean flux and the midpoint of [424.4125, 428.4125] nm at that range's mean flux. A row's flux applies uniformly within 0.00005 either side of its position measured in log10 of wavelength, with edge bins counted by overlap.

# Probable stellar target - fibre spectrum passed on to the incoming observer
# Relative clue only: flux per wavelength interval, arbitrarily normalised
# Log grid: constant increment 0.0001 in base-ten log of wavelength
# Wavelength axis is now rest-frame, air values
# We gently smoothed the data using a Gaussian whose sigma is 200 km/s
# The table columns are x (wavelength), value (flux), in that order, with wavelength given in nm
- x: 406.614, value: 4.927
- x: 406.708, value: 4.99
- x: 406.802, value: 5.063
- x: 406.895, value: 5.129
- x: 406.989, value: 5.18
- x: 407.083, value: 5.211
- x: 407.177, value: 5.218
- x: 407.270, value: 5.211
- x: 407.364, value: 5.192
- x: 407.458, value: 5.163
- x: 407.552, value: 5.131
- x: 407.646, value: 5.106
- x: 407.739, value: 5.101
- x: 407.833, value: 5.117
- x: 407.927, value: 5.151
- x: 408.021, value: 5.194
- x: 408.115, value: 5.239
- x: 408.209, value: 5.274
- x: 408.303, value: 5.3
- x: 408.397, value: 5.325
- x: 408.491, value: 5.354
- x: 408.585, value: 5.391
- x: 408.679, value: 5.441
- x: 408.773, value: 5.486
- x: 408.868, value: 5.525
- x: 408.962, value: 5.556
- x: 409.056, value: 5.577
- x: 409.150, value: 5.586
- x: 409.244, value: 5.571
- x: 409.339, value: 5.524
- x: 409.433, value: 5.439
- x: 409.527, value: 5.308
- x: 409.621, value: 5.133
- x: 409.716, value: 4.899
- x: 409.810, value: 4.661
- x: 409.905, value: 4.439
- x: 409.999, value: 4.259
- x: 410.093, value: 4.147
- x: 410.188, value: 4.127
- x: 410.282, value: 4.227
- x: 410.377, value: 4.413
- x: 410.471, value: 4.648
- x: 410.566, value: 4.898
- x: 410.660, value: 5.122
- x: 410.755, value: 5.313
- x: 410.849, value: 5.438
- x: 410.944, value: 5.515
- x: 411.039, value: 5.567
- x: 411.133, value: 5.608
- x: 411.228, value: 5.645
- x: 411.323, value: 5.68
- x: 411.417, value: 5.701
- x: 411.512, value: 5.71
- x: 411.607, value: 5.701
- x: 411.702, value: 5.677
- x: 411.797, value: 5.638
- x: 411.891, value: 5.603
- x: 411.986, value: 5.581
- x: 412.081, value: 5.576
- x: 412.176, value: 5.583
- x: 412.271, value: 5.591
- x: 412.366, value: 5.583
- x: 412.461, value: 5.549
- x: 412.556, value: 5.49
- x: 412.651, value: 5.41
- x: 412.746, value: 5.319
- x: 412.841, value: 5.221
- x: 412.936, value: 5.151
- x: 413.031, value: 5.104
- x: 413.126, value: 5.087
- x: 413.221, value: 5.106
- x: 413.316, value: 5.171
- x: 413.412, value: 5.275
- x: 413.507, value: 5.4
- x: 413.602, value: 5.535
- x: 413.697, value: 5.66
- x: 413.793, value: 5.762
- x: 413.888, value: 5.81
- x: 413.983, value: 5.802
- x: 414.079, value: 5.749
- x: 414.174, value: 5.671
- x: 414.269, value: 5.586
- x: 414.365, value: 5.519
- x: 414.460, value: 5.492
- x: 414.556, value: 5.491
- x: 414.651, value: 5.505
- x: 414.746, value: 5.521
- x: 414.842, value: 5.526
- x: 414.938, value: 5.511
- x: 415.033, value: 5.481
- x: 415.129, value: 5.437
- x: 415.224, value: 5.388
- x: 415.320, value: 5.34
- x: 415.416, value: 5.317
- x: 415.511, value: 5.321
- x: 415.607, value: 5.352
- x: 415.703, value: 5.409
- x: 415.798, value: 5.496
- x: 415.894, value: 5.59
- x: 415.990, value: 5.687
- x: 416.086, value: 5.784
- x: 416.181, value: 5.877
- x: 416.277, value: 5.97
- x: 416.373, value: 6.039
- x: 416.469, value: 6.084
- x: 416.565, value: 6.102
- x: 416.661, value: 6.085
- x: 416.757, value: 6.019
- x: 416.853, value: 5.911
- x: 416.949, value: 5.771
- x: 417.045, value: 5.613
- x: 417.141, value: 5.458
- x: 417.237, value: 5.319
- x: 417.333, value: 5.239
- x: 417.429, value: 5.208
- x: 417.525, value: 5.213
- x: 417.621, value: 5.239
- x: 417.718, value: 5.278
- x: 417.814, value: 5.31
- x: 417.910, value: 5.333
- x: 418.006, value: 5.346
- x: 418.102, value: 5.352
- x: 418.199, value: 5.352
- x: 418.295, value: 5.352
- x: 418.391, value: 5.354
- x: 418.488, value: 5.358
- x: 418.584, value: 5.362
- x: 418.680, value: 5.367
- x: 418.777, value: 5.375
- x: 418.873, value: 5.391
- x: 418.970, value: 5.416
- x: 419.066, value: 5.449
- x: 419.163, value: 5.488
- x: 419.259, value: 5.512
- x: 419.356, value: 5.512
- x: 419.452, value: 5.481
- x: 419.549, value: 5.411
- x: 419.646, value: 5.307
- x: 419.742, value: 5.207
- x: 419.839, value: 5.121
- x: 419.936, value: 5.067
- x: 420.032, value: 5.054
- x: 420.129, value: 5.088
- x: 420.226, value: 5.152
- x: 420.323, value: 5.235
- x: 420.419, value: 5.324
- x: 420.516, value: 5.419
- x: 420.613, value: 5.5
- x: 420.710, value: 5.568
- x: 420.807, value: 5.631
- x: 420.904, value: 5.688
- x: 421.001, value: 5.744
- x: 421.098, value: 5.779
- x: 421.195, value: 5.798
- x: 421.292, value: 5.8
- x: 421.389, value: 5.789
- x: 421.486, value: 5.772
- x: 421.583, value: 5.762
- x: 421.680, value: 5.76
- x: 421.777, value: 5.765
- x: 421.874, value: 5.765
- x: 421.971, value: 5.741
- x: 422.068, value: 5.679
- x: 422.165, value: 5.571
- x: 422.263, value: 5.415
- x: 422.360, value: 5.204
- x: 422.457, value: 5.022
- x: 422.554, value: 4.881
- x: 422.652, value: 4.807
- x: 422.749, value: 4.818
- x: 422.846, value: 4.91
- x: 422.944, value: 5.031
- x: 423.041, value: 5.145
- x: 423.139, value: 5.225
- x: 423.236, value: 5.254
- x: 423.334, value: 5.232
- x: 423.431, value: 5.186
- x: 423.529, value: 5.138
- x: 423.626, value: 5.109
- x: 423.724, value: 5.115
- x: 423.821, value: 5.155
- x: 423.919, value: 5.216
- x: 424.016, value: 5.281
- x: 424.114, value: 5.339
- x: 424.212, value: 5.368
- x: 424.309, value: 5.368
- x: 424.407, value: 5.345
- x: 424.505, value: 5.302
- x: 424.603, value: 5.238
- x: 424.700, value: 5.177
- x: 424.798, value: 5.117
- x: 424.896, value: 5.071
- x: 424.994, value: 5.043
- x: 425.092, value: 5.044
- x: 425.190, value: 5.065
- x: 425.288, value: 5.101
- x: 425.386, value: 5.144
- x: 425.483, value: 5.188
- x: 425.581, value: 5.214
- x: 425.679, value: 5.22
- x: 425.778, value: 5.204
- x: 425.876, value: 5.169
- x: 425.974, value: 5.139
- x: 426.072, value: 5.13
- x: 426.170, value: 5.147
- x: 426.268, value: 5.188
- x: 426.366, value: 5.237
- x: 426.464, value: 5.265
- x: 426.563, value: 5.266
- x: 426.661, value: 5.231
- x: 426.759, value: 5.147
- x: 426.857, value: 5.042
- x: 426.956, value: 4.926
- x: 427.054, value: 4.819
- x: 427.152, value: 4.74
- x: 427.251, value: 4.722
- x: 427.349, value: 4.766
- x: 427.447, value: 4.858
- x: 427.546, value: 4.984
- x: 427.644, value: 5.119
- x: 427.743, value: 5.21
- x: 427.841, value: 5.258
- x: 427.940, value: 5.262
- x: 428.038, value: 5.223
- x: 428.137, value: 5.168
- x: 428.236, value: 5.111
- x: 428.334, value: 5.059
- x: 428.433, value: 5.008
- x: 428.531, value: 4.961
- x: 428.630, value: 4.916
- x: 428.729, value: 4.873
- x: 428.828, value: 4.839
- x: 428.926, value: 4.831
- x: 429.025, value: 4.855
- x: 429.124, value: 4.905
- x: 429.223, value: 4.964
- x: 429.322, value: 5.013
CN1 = -0.08 mag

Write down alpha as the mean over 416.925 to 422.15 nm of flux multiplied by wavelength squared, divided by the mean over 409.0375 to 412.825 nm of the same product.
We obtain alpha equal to 1.1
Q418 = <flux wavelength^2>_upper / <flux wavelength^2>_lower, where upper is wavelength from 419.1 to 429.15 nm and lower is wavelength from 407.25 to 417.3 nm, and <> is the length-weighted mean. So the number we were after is 1.0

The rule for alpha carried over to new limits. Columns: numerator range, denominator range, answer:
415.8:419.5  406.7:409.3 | 1.10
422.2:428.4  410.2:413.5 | 1.02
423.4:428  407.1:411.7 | 1.07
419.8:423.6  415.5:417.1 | 0.96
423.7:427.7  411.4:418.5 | 0.98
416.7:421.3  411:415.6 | 1.01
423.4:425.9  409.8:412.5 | 1.06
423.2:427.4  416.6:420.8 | 0.98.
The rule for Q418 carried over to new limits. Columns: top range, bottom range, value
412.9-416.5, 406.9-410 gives 1.09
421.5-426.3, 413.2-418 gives 0.98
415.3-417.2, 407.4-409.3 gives 1.11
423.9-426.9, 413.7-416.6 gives 0.97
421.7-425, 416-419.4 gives 0.97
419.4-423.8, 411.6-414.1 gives 1.02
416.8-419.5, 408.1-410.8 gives 1.11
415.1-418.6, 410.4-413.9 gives 1.04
